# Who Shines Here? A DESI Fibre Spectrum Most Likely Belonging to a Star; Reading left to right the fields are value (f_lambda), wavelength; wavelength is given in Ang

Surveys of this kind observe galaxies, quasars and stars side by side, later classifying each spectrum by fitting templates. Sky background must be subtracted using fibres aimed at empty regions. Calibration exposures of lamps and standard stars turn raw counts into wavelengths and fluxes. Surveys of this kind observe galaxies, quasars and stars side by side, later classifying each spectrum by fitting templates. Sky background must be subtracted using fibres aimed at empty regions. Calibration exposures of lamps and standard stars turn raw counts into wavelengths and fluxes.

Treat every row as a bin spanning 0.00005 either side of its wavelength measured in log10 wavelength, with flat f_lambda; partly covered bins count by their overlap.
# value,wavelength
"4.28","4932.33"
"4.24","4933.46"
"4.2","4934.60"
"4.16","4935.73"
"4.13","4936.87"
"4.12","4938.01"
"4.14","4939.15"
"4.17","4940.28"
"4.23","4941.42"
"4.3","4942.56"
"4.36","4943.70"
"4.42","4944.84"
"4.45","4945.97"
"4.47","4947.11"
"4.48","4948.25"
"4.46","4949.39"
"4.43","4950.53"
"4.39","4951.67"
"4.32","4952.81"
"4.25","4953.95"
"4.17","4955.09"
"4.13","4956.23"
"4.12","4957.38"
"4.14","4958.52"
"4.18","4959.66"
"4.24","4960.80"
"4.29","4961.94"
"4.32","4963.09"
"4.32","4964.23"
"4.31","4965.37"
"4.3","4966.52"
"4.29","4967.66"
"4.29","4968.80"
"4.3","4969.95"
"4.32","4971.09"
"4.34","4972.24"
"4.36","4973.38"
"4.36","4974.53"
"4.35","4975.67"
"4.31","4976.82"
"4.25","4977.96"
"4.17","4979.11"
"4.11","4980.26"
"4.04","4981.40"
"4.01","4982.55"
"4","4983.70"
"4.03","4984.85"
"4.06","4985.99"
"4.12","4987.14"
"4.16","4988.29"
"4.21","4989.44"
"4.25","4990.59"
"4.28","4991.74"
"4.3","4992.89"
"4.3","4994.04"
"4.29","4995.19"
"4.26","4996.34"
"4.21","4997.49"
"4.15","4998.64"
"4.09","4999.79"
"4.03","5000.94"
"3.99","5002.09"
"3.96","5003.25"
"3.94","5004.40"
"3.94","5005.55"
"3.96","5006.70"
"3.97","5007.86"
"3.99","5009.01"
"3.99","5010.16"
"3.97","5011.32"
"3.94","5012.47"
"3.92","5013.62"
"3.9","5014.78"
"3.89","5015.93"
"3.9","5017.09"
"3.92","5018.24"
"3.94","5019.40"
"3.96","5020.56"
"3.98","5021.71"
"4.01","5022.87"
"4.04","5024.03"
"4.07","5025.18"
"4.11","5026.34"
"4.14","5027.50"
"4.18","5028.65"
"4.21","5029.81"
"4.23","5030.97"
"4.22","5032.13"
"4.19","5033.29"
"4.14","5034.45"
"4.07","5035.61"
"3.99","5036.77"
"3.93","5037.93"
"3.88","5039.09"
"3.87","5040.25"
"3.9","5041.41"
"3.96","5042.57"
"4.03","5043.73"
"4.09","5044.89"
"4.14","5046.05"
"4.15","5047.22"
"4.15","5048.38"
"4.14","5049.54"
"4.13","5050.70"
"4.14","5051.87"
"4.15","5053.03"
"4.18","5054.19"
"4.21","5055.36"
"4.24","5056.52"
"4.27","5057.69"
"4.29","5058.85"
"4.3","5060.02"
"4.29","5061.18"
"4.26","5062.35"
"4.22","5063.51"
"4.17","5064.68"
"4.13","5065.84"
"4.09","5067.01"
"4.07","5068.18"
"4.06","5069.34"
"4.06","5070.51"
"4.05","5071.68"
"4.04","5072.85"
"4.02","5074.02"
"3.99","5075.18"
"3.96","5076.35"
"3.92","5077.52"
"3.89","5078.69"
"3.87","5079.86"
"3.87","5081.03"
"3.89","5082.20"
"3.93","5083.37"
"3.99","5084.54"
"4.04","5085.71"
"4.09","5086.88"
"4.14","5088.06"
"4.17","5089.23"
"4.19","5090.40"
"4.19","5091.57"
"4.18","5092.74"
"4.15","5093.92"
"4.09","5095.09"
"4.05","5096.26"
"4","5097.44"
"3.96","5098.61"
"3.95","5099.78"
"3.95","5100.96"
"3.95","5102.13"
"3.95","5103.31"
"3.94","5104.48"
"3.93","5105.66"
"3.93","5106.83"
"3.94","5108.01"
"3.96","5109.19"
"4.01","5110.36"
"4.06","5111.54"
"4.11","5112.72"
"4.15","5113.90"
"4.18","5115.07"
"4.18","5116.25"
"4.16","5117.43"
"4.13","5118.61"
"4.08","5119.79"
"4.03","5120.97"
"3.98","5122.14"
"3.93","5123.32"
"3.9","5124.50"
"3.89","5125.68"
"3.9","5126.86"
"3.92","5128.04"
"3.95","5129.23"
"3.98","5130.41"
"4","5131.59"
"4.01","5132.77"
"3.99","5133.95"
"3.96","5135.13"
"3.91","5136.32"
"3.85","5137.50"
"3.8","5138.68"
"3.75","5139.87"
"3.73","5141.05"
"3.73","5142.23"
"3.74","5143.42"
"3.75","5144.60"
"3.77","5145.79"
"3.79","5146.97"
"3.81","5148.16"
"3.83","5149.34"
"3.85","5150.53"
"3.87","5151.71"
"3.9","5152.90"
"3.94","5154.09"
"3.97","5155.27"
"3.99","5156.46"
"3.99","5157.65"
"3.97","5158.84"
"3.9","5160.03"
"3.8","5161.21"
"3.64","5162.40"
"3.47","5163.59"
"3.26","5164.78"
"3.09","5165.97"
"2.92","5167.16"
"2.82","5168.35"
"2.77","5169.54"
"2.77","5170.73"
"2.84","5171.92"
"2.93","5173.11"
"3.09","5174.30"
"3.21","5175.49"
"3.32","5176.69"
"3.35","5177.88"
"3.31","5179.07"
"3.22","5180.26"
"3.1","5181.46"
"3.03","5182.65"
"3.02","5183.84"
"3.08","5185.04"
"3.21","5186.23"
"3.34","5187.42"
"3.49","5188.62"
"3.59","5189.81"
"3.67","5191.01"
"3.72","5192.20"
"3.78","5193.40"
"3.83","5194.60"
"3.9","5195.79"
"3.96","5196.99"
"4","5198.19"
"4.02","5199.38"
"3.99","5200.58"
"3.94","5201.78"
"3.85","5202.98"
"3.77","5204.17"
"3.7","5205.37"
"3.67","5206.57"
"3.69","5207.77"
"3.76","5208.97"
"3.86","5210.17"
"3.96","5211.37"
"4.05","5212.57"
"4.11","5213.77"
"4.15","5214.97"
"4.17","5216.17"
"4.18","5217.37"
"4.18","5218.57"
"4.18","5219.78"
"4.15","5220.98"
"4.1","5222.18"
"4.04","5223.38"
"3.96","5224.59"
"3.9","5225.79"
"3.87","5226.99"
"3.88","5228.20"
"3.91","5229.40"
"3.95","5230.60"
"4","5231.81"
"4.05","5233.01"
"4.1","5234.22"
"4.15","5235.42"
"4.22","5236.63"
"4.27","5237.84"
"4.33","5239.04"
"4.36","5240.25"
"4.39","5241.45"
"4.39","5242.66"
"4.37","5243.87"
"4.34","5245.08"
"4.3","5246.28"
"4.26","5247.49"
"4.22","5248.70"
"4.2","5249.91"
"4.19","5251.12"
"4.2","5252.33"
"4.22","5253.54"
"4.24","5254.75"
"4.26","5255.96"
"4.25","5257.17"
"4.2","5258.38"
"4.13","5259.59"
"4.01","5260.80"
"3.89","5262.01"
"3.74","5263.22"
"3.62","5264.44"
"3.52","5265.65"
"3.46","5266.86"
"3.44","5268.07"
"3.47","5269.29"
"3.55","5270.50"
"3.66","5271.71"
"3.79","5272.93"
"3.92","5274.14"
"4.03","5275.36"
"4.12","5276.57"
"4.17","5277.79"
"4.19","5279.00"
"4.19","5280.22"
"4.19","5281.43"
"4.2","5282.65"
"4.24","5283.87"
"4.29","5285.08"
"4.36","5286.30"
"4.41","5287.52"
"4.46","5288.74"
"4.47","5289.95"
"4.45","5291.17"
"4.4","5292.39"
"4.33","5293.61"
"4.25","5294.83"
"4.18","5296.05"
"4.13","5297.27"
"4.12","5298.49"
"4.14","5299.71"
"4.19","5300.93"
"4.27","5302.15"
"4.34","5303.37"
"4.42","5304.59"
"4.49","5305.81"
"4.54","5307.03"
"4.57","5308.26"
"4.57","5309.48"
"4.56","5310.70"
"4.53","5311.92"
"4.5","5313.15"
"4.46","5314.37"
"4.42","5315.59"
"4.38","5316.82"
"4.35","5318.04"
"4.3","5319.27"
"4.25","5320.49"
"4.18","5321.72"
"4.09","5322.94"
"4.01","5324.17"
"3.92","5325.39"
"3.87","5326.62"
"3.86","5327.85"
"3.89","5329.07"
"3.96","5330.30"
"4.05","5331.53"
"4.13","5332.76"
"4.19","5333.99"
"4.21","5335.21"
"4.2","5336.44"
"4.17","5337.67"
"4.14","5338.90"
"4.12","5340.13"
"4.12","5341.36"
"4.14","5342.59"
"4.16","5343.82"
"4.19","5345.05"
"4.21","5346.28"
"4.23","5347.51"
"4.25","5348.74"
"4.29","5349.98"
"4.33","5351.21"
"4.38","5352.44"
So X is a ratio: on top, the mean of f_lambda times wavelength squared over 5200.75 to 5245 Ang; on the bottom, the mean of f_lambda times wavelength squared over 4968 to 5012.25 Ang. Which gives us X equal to 1.07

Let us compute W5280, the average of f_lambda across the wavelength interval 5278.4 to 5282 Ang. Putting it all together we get 4.19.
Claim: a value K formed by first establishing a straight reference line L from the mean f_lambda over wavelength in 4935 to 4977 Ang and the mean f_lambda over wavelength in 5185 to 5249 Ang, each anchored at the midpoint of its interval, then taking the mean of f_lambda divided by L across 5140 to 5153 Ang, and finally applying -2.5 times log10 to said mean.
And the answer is 0.07 mag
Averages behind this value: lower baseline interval 4.29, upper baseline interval 3.98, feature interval 3.79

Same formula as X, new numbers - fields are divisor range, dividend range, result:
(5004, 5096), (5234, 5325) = 1.13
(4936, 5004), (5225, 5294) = 1.08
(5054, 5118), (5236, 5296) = 1.09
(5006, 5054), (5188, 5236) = 1.05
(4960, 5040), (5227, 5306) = 1.11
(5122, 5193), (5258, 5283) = 1.13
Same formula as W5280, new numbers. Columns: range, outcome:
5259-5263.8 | 3.95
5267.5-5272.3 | 3.53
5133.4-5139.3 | 3.9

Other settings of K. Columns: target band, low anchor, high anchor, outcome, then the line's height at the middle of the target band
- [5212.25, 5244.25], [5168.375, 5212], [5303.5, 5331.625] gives -0.112 mag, 3.72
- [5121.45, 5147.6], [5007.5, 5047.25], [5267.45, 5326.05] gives 0.061 mag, 4.1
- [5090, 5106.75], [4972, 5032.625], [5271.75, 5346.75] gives 0.029 mag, 4.14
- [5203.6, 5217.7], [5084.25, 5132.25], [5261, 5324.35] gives 0.052 mag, 4.11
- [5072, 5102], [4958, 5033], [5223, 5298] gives 0.027 mag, 4.12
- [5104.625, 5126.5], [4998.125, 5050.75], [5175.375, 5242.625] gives -0.026 mag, 3.93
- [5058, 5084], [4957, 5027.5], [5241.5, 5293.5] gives 0.014 mag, 4.12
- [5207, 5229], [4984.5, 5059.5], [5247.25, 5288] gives 0.007 mag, 4.03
